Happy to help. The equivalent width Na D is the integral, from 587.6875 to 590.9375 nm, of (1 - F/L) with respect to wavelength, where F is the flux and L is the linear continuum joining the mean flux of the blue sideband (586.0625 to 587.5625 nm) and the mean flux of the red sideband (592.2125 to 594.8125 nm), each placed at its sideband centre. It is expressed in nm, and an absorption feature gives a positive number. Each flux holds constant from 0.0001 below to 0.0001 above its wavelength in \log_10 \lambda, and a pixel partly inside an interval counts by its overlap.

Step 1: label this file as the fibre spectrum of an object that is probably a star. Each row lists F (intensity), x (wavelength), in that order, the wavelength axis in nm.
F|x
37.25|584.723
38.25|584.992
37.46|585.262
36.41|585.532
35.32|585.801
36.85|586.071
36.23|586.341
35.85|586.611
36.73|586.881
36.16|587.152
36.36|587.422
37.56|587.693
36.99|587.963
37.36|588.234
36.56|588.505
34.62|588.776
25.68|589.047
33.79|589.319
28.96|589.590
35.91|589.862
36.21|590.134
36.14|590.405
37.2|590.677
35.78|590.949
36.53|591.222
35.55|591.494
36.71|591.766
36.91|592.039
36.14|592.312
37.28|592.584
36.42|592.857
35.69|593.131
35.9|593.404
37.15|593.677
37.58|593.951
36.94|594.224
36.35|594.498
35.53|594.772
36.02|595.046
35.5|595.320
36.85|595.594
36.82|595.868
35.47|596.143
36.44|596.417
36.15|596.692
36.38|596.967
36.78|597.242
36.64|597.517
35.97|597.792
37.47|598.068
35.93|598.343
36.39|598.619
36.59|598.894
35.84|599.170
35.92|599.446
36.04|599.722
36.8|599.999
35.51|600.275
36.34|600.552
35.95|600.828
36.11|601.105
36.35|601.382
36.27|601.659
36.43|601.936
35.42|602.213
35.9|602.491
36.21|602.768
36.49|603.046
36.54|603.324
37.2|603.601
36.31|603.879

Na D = 0.15 nm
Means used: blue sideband 36.3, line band 34.7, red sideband 36.5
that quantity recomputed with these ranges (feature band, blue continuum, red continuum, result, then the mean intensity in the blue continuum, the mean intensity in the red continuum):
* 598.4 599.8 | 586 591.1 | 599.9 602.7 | -0.007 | 35.3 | 36.1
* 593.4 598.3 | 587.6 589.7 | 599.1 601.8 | -0.164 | 33.9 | 36.1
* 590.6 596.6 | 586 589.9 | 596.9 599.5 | -0.104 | 35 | 36.4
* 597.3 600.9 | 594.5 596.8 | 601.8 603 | -0.021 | 36.1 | 36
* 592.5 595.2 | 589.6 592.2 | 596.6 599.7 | -0.025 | 36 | 36.4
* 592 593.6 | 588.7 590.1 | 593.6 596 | -0.072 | 32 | 36.5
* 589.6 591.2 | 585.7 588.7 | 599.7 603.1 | 0.032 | 36.5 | 36.1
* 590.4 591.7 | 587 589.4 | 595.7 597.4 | -0.029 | 35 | 36.4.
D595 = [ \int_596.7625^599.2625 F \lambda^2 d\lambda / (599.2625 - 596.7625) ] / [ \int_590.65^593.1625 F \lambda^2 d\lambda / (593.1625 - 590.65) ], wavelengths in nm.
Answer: 1.02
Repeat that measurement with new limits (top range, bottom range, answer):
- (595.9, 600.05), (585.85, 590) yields 1.07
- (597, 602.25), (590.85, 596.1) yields 1.02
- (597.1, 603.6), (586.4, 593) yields 1.06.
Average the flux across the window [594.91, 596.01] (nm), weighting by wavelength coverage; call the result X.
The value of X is 36.3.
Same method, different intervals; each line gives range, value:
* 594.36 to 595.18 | 35.9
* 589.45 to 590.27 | 33.7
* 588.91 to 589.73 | 29.5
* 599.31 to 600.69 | 36.1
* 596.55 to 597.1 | 36.2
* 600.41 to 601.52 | 36.2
